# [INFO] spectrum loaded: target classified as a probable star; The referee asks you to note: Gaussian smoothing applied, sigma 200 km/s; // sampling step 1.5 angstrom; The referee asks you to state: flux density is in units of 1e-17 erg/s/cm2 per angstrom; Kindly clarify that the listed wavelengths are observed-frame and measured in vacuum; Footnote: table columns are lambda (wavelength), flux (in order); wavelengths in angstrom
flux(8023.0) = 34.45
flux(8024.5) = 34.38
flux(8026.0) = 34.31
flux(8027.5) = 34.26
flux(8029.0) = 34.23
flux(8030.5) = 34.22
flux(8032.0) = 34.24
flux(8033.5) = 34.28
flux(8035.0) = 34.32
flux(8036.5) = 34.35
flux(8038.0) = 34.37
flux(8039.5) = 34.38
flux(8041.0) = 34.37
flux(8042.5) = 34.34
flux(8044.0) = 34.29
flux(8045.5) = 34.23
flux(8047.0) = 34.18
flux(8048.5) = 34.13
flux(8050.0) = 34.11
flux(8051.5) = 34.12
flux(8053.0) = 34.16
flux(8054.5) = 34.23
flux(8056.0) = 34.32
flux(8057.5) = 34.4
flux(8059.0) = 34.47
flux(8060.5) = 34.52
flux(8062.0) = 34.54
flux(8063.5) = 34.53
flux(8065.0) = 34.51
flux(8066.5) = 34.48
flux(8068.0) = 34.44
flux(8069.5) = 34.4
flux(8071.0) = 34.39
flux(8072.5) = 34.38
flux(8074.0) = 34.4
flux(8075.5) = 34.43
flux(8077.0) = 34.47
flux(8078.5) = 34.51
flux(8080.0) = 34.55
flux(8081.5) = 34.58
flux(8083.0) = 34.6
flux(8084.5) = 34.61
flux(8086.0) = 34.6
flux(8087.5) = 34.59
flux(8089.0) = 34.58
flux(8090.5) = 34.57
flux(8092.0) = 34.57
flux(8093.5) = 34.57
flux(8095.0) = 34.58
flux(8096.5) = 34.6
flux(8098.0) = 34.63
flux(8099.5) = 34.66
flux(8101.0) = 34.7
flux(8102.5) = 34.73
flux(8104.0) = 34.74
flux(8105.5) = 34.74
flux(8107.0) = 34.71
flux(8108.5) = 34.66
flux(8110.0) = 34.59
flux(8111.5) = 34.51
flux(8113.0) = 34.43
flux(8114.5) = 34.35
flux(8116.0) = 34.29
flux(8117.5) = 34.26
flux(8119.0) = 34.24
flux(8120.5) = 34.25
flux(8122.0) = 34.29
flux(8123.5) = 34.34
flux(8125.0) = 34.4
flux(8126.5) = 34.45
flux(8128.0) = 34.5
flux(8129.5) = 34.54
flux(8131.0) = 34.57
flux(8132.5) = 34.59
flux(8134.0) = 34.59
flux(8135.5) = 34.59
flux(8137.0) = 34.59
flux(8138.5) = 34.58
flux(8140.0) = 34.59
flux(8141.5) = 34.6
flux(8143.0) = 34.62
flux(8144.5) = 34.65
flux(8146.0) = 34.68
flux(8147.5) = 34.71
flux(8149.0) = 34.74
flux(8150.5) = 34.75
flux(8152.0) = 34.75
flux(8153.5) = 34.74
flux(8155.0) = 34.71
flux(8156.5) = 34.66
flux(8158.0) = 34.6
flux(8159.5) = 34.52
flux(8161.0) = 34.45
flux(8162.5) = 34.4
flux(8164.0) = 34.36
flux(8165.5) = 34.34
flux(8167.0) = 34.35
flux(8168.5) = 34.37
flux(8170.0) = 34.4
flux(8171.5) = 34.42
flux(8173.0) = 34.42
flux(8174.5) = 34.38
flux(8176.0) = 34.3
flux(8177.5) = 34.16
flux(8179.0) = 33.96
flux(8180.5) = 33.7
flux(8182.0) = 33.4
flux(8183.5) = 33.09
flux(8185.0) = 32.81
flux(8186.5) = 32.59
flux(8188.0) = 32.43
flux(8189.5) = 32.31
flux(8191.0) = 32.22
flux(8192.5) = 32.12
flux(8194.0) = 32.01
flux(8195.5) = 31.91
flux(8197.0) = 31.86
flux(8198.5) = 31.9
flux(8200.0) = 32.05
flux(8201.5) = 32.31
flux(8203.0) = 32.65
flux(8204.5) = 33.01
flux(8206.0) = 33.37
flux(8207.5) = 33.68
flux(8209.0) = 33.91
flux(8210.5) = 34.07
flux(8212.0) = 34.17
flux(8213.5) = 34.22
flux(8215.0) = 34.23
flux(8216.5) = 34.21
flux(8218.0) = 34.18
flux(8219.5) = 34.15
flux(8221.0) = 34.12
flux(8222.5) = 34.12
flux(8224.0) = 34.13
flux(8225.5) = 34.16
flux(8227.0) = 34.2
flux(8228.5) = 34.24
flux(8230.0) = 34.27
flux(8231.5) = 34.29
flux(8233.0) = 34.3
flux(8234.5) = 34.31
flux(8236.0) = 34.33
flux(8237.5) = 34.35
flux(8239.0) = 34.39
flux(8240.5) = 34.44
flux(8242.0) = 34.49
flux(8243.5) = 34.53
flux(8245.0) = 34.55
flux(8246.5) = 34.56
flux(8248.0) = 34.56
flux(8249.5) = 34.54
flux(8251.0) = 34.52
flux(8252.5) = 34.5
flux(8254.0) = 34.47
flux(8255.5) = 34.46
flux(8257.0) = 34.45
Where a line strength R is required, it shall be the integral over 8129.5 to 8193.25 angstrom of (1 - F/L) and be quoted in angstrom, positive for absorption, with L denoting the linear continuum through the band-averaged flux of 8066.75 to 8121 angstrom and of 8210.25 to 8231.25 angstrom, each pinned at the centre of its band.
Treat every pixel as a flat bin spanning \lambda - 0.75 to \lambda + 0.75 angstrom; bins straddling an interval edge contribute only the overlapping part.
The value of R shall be 0.4 angstrom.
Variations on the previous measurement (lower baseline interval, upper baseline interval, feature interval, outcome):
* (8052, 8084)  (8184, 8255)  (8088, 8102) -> -0.1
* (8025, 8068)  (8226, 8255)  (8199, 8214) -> 0.5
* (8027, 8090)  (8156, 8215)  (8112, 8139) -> -0.4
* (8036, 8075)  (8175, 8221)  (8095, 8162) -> -1.6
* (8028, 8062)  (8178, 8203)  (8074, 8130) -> -1.5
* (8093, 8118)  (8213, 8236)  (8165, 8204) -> 1.3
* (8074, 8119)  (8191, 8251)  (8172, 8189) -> 0.2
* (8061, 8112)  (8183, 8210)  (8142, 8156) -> -0.5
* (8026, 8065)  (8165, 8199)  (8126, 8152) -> -0.8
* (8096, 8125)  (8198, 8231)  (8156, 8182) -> -0.2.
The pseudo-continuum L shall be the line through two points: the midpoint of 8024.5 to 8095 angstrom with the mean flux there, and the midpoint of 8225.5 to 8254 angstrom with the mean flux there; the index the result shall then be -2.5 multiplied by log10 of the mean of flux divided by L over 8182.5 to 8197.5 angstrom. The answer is 0.066 mag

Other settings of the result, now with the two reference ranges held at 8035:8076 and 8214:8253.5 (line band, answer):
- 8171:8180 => 0.00 mag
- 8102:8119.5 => -0.01 mag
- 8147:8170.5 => -0.01 mag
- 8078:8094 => -0.01 mag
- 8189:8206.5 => 0.07 mag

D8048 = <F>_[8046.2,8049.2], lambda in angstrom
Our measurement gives 34.2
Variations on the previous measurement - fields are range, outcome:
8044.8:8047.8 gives 34.2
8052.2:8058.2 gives 34.3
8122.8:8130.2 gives 34.4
